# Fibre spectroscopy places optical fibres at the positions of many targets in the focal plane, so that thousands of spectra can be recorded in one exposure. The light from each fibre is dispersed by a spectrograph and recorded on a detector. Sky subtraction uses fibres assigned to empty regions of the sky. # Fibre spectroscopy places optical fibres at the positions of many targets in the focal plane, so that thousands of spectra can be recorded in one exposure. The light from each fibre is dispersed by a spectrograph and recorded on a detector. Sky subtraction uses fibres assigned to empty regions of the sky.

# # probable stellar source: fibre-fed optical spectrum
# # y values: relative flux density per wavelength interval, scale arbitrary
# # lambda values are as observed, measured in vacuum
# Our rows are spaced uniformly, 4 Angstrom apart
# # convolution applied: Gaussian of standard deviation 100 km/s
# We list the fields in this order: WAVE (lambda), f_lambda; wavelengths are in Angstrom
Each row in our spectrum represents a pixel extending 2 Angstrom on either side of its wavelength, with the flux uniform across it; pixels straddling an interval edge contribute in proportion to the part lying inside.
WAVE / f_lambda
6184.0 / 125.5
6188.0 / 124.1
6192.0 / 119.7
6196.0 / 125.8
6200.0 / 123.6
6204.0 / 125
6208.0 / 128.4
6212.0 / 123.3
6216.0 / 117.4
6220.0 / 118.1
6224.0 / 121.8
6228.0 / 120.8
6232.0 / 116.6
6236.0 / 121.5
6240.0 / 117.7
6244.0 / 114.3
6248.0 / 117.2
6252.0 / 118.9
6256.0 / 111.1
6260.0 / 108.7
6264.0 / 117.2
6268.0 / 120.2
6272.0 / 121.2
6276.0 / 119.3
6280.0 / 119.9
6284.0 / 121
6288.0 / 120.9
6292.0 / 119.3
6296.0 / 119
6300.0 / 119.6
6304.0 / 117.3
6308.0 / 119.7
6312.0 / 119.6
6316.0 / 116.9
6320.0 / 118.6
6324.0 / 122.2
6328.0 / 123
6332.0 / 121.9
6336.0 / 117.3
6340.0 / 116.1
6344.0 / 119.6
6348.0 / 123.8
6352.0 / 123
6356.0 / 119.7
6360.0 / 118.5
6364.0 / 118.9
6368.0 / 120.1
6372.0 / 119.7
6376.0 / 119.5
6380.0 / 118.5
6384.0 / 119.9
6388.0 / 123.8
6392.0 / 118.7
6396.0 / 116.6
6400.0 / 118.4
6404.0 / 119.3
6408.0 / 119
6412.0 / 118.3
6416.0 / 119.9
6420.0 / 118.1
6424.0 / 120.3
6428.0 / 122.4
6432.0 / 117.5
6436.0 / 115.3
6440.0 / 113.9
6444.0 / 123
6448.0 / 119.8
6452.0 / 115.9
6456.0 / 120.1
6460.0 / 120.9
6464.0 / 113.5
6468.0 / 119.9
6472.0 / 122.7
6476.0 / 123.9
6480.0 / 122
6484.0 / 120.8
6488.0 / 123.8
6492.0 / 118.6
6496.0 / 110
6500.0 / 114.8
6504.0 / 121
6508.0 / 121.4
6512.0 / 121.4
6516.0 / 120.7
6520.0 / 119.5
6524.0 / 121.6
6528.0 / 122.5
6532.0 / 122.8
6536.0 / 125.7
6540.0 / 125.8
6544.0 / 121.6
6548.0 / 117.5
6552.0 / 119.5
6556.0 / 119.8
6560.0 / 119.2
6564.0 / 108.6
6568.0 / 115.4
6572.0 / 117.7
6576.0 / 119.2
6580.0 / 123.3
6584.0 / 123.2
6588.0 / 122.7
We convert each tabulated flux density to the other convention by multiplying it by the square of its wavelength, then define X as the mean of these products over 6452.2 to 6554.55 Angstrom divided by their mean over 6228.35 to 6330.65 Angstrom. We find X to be 1.09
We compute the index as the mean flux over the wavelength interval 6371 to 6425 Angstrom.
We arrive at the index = 119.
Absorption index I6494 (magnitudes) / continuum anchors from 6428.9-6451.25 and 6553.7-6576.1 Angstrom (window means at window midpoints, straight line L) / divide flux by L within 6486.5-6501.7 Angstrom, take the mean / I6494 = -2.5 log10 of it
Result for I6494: 0.007 mag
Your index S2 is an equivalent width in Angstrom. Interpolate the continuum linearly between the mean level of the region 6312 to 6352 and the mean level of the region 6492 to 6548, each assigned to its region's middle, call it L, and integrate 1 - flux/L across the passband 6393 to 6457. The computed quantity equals 0.9 Angstrom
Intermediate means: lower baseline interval 120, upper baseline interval 120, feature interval 119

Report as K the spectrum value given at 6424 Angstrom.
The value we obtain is 120.3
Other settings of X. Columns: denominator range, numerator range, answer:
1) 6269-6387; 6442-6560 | 1.06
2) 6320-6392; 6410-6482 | 1.02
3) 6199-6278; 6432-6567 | 1.09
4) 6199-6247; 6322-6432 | 1.04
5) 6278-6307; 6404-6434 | 1.04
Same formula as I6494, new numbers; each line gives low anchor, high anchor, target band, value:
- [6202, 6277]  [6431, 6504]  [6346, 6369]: -0.02 mag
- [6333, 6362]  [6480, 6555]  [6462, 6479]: 0.00 mag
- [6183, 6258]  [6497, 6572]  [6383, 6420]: 0.01 mag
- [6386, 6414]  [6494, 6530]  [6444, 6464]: 0.00 mag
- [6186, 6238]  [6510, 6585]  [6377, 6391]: 0.01 mag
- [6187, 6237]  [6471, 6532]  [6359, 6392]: 0.01 mag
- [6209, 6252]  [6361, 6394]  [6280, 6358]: 0.00 mag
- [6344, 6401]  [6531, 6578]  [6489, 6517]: 0.01 mag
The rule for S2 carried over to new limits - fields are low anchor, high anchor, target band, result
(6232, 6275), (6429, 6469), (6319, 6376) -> -1.34 Angstrom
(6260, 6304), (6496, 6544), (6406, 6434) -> 0.21 Angstrom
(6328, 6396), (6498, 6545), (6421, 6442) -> 0.48 Angstrom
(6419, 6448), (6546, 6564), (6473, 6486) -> -0.42 Angstrom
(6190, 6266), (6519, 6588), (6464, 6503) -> 0.23 Angstrom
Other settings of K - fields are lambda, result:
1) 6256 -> 111.1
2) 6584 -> 123.2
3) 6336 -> 117.3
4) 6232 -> 116.6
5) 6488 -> 123.8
